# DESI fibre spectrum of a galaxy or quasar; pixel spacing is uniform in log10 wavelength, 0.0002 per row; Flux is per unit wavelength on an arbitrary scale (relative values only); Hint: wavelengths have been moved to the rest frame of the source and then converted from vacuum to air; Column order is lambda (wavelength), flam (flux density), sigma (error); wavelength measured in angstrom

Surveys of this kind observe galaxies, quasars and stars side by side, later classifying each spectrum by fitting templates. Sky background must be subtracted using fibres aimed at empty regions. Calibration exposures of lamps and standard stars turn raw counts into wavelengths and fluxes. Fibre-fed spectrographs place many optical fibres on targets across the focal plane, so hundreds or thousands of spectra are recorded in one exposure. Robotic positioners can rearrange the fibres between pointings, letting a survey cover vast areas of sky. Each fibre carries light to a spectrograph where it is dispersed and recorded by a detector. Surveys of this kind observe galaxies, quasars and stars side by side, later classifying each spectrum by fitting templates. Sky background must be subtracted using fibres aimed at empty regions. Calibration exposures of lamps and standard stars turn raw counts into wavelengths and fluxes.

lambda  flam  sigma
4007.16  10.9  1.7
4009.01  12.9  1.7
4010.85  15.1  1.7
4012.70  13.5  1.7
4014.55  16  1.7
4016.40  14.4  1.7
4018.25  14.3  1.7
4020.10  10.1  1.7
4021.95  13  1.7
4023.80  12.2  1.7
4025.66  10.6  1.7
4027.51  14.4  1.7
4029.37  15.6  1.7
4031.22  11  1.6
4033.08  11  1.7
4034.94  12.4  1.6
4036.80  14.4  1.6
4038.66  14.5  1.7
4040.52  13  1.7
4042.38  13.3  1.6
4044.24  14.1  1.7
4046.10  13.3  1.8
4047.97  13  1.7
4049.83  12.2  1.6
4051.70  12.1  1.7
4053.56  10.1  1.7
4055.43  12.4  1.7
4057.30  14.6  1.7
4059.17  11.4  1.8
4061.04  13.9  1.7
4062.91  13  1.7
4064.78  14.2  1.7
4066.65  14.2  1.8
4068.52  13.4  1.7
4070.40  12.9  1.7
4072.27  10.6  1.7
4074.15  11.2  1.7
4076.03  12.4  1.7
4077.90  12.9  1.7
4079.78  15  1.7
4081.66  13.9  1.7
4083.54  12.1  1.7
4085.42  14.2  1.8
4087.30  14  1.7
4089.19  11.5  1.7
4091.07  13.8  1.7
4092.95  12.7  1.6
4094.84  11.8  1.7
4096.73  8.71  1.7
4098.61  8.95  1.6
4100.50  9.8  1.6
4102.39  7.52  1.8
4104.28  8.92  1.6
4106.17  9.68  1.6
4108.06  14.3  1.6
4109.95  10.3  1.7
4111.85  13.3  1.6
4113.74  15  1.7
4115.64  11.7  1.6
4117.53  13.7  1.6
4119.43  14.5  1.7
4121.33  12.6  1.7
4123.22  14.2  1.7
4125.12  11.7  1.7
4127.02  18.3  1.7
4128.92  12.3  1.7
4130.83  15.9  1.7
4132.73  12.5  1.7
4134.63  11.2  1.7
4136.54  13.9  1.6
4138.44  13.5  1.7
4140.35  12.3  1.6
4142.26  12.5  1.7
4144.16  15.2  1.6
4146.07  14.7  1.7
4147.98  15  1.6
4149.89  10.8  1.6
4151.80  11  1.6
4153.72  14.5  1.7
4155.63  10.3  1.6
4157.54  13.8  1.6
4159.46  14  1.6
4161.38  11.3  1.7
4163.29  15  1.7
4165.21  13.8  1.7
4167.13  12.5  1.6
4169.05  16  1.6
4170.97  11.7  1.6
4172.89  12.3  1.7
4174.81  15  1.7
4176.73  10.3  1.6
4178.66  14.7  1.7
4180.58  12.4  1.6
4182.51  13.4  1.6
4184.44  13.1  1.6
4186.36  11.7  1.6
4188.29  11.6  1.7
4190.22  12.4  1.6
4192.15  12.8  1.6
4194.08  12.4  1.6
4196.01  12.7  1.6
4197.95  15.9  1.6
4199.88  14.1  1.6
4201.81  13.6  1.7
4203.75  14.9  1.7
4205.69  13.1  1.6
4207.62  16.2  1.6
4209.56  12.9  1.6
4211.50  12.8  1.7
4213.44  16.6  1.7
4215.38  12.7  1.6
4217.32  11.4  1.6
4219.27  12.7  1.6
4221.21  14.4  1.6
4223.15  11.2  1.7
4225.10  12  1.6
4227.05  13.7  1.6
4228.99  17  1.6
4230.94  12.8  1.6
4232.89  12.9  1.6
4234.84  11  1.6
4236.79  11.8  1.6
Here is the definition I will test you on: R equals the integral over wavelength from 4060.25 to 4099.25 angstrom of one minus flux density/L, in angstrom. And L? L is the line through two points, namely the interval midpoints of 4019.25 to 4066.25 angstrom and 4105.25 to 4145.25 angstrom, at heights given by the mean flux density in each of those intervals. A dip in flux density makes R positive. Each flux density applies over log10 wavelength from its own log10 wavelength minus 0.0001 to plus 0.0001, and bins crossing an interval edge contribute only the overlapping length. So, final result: 1.1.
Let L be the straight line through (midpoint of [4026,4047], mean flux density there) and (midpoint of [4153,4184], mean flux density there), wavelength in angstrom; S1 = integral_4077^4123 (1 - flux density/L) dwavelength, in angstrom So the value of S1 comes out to 3.8 angstrom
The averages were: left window 13.3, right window 13.2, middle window 12.2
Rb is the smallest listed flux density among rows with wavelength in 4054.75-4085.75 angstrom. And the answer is 10.6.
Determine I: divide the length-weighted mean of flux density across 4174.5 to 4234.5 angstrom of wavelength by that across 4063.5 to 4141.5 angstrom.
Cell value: 1.06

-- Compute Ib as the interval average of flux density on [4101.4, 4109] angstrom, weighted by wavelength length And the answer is 10.1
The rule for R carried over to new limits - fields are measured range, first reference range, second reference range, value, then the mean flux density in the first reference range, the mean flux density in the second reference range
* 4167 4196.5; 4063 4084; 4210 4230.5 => 1.1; 13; 13.4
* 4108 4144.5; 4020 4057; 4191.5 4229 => -0.7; 12.7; 13.6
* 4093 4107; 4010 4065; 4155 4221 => 3.8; 13.1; 13.3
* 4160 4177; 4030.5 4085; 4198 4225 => 0.2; 12.9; 13.6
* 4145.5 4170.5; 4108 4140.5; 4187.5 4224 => 0.3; 13.4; 13.4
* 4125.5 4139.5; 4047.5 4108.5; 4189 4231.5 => -1.2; 12.1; 13.6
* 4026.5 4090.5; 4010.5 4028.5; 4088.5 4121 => -2.6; 13.3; 11.6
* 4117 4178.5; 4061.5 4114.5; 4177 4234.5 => -2.9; 12.2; 13.3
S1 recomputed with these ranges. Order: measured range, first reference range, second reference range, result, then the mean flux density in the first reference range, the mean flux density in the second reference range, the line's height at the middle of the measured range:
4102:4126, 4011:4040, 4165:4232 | 1.9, 13.2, 13.3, 13.3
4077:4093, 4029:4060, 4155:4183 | -0.6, 12.8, 13.1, 12.9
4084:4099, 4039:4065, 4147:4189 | 1.0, 12.9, 12.9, 12.9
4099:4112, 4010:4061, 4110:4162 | 2.9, 13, 13.3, 13.2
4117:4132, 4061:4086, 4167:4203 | -1.2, 13.1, 13.1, 13.1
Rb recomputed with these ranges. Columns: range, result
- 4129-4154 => 10.8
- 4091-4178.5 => 7.52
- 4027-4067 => 10.1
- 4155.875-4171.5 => 11.3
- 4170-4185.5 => 10.3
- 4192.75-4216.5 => 12.4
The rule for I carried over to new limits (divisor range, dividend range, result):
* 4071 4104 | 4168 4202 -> 1.11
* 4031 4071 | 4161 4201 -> 1.01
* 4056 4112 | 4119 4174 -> 1.10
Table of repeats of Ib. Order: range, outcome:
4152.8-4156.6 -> 12.4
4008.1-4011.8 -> 14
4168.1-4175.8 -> 13.7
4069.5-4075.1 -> 11.6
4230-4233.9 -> 12.8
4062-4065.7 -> 13.6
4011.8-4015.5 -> 14.7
